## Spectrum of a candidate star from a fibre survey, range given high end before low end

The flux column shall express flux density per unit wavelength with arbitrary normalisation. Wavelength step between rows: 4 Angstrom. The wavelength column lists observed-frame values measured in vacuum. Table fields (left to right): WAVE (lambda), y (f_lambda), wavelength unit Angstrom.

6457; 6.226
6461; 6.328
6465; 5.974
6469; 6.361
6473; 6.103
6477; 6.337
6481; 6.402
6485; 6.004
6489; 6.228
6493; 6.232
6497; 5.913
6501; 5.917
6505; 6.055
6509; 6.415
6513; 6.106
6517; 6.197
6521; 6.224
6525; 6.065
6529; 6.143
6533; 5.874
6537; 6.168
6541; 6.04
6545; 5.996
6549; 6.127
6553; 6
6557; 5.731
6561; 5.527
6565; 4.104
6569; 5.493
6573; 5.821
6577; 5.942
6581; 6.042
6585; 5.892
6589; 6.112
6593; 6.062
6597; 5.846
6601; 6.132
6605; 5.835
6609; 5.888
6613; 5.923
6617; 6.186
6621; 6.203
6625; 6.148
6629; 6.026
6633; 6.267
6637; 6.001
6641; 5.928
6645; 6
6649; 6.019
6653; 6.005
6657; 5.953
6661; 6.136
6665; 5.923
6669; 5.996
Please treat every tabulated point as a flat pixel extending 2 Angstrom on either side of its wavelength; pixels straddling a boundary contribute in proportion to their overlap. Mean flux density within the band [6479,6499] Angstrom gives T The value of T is 6.16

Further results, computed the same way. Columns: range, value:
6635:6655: 5.99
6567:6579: 5.75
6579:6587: 5.97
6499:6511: 6.13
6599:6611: 5.95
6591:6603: 6.01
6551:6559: 5.87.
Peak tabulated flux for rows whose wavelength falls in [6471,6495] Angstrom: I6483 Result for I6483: 6.402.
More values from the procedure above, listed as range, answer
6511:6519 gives 6.197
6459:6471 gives 6.361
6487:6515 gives 6.415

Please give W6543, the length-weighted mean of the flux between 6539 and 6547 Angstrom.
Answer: 6.02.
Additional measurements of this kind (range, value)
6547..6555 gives 6.06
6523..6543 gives 6.06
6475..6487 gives 6.25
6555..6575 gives 5.34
